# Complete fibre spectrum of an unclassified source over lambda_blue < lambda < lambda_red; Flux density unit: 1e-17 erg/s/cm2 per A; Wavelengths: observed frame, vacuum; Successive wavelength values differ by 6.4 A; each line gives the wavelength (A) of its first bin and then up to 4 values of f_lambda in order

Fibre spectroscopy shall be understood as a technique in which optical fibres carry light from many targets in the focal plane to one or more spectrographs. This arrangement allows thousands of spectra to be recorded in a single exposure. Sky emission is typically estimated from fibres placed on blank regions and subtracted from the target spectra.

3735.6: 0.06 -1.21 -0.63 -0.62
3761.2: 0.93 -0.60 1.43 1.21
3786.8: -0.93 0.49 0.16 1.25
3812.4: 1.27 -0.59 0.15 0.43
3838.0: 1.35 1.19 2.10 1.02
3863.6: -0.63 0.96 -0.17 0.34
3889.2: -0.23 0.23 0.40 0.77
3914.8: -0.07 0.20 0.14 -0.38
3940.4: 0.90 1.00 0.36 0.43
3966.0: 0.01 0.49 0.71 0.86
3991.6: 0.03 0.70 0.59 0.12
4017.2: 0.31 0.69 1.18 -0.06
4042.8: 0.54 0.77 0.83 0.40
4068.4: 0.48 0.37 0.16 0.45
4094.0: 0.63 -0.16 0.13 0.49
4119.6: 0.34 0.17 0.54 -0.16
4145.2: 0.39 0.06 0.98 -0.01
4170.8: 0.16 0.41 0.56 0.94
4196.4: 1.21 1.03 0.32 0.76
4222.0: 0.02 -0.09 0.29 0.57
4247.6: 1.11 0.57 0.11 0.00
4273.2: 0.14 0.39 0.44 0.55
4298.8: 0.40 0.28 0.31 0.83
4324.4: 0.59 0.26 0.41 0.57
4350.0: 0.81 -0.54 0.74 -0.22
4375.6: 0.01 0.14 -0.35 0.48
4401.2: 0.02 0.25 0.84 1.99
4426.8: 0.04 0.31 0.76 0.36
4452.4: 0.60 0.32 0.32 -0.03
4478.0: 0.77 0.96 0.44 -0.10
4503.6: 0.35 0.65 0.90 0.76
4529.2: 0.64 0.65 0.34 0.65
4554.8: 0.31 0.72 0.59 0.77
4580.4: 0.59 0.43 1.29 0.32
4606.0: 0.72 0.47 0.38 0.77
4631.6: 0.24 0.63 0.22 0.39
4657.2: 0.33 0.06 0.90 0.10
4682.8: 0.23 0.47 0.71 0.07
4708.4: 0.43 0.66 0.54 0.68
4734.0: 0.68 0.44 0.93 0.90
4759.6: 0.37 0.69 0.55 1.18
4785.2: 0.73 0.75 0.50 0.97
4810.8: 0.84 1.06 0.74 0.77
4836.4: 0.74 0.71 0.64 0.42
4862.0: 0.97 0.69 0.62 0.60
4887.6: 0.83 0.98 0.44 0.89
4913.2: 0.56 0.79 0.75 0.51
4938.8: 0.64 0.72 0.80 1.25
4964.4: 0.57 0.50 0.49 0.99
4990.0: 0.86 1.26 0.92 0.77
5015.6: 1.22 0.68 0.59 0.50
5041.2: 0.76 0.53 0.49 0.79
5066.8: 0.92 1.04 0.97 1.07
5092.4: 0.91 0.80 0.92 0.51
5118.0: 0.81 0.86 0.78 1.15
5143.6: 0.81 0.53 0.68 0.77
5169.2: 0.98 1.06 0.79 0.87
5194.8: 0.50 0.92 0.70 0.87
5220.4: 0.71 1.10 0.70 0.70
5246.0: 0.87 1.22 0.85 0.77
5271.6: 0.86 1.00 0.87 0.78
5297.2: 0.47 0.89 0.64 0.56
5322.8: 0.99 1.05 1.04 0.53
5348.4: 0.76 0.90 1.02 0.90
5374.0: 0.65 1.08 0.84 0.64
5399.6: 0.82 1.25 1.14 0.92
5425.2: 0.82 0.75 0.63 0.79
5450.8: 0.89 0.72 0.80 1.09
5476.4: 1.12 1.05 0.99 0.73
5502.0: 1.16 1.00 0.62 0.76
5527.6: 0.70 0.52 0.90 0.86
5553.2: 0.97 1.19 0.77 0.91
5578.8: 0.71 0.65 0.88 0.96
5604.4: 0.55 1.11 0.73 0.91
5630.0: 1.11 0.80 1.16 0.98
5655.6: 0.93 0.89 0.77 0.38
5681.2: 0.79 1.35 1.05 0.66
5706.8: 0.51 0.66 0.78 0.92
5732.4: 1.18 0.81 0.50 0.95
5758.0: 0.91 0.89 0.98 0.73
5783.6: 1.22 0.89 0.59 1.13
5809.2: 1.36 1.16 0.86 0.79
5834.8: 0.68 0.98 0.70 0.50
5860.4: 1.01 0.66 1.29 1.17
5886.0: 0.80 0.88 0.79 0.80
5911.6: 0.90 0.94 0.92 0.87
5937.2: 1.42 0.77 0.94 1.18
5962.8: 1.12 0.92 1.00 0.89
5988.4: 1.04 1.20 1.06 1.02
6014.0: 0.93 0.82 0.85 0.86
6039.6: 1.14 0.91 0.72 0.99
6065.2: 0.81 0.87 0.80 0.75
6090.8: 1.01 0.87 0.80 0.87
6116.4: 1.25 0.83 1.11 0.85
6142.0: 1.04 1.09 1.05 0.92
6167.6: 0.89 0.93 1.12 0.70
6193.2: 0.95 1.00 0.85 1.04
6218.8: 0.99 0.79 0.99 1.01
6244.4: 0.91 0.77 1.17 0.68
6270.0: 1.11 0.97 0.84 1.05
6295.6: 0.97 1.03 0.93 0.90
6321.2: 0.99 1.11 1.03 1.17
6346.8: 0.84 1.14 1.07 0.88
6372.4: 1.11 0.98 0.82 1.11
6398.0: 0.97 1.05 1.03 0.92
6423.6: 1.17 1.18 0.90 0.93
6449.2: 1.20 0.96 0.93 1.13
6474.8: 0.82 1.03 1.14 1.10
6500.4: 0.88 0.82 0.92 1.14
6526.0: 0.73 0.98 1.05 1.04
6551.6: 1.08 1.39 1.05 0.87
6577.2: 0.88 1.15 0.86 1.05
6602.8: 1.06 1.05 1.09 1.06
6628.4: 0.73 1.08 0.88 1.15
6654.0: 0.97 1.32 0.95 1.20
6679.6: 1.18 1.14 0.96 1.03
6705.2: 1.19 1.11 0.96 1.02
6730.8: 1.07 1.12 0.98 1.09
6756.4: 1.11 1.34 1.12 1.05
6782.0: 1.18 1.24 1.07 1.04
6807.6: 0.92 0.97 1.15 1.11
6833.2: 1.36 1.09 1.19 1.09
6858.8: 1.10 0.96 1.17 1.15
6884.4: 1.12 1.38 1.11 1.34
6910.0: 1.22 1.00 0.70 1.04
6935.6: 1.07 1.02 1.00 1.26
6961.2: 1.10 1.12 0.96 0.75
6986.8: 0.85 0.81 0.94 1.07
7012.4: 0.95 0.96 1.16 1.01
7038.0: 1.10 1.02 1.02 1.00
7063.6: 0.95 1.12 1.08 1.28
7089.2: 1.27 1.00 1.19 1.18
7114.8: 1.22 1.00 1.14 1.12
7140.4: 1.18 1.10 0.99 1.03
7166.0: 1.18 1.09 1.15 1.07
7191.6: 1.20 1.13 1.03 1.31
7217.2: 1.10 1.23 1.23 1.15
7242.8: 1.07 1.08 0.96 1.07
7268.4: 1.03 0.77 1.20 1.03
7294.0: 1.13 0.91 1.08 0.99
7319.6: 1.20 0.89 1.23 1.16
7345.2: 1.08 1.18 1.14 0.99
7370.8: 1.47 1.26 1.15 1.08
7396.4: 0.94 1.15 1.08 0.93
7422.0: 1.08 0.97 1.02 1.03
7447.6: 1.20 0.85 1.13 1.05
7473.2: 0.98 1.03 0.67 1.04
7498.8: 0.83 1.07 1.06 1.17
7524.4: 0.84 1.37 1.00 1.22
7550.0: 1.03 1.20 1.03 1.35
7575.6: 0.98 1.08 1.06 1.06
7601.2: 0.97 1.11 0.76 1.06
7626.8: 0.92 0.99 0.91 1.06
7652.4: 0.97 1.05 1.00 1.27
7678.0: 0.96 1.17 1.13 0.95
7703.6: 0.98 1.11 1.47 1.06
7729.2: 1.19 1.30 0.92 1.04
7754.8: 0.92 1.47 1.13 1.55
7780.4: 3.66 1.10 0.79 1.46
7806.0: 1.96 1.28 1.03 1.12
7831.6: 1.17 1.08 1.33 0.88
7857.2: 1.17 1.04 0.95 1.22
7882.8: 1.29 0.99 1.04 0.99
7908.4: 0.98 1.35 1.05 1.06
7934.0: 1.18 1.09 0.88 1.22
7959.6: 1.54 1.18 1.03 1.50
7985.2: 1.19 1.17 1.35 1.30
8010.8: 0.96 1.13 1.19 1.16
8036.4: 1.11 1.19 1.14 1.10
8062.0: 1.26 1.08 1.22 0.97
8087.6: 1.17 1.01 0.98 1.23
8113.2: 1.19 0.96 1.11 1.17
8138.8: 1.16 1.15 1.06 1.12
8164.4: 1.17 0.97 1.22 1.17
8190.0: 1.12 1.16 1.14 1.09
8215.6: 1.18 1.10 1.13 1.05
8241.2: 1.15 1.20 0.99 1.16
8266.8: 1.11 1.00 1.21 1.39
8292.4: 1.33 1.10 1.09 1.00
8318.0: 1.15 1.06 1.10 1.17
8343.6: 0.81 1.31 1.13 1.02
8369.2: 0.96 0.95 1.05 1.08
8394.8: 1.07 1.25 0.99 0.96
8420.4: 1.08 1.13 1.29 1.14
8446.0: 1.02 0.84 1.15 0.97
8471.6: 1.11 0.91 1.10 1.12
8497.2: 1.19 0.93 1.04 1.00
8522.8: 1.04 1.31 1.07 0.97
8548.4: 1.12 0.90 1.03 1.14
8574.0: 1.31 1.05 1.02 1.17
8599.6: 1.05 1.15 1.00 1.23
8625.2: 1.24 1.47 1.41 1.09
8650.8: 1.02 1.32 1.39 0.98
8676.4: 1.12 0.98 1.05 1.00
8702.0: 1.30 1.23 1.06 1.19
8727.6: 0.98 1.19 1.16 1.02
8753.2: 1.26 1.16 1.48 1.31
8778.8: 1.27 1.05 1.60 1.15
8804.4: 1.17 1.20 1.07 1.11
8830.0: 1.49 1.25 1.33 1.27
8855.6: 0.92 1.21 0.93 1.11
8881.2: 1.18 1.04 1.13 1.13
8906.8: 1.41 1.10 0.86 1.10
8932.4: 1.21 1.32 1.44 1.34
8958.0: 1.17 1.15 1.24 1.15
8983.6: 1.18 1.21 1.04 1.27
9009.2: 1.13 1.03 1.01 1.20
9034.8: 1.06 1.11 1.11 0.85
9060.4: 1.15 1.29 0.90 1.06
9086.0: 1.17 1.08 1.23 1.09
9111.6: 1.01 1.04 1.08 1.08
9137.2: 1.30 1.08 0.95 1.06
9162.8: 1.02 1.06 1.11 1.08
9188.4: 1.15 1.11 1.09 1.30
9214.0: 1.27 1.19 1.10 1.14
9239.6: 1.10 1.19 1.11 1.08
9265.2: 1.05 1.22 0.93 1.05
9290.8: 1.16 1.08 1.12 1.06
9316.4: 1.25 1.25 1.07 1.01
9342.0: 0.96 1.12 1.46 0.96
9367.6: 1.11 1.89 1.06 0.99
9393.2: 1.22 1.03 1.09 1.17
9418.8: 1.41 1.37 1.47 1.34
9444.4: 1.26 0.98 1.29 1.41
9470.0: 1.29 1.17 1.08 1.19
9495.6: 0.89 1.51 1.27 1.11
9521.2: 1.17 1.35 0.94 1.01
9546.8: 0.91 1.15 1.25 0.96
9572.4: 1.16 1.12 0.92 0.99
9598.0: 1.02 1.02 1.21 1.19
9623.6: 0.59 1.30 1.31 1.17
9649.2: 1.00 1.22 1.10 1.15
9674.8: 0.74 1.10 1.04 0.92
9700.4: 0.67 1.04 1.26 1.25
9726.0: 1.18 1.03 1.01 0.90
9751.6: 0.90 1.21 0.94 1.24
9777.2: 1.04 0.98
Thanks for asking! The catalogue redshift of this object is 0.185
